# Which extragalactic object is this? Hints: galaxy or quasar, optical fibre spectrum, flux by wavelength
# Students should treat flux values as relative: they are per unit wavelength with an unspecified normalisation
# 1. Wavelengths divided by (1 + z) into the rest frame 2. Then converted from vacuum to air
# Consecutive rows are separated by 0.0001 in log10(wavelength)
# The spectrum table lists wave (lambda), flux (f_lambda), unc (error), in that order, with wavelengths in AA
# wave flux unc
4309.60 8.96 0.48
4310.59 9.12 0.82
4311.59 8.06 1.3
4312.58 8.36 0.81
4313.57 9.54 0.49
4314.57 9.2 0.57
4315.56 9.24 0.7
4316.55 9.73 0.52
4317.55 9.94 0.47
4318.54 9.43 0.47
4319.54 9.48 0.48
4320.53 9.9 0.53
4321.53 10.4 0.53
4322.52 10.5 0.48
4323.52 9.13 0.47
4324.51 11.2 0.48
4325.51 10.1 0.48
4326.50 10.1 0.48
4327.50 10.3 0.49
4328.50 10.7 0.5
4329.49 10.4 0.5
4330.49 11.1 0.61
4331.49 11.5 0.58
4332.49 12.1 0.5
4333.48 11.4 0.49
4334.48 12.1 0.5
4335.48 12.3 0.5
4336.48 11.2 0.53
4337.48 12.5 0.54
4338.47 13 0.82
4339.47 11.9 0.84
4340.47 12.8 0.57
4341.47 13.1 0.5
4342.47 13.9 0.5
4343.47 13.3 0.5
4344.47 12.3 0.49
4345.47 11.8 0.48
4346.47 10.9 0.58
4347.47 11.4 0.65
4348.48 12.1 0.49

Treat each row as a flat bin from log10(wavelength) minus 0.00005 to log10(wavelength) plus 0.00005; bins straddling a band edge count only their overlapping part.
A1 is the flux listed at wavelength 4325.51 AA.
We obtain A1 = 10.1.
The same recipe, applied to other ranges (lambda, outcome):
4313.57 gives 9.54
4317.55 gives 9.94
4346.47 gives 10.9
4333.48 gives 11.4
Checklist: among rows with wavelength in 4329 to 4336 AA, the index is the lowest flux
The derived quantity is 10.4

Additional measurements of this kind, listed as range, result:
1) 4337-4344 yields 11.9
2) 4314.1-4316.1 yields 9.2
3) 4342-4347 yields 10.9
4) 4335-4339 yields 11.2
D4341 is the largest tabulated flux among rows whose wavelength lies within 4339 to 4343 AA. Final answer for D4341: 13.9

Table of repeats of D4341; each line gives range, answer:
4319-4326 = 11.2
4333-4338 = 12.5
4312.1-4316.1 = 9.54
